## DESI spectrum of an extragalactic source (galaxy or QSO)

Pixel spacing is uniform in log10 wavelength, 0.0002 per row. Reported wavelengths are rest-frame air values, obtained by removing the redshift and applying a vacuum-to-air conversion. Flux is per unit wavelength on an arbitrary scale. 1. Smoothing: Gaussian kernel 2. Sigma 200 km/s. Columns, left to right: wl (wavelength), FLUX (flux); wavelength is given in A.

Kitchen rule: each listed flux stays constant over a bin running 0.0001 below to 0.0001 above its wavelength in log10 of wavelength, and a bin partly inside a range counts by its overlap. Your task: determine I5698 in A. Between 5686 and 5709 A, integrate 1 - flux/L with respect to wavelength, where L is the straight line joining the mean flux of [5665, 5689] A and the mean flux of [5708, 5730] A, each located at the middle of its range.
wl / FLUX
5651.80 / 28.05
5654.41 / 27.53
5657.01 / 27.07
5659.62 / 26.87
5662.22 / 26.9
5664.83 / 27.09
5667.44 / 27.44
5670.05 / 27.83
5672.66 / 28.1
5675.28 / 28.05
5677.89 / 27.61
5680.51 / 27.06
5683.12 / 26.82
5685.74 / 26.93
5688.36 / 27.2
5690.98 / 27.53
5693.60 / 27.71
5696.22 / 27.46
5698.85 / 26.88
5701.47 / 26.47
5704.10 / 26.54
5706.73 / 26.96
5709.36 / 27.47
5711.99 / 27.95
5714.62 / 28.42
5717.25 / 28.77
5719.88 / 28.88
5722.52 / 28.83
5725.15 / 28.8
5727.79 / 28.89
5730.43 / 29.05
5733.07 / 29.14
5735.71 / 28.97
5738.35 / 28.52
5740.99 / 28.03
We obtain 0.71 A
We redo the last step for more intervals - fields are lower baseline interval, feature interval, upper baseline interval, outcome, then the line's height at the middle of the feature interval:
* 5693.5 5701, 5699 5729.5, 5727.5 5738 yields 0.10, 28.1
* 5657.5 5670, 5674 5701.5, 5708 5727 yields 0.45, 27.7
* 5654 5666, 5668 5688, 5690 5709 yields -0.29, 27.1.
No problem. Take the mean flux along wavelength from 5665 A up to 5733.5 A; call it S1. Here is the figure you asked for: 27.8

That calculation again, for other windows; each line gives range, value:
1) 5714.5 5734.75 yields 28.9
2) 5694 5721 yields 27.6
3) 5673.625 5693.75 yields 27.4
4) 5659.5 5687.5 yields 27.4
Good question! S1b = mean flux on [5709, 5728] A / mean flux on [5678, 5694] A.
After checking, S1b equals 1.0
